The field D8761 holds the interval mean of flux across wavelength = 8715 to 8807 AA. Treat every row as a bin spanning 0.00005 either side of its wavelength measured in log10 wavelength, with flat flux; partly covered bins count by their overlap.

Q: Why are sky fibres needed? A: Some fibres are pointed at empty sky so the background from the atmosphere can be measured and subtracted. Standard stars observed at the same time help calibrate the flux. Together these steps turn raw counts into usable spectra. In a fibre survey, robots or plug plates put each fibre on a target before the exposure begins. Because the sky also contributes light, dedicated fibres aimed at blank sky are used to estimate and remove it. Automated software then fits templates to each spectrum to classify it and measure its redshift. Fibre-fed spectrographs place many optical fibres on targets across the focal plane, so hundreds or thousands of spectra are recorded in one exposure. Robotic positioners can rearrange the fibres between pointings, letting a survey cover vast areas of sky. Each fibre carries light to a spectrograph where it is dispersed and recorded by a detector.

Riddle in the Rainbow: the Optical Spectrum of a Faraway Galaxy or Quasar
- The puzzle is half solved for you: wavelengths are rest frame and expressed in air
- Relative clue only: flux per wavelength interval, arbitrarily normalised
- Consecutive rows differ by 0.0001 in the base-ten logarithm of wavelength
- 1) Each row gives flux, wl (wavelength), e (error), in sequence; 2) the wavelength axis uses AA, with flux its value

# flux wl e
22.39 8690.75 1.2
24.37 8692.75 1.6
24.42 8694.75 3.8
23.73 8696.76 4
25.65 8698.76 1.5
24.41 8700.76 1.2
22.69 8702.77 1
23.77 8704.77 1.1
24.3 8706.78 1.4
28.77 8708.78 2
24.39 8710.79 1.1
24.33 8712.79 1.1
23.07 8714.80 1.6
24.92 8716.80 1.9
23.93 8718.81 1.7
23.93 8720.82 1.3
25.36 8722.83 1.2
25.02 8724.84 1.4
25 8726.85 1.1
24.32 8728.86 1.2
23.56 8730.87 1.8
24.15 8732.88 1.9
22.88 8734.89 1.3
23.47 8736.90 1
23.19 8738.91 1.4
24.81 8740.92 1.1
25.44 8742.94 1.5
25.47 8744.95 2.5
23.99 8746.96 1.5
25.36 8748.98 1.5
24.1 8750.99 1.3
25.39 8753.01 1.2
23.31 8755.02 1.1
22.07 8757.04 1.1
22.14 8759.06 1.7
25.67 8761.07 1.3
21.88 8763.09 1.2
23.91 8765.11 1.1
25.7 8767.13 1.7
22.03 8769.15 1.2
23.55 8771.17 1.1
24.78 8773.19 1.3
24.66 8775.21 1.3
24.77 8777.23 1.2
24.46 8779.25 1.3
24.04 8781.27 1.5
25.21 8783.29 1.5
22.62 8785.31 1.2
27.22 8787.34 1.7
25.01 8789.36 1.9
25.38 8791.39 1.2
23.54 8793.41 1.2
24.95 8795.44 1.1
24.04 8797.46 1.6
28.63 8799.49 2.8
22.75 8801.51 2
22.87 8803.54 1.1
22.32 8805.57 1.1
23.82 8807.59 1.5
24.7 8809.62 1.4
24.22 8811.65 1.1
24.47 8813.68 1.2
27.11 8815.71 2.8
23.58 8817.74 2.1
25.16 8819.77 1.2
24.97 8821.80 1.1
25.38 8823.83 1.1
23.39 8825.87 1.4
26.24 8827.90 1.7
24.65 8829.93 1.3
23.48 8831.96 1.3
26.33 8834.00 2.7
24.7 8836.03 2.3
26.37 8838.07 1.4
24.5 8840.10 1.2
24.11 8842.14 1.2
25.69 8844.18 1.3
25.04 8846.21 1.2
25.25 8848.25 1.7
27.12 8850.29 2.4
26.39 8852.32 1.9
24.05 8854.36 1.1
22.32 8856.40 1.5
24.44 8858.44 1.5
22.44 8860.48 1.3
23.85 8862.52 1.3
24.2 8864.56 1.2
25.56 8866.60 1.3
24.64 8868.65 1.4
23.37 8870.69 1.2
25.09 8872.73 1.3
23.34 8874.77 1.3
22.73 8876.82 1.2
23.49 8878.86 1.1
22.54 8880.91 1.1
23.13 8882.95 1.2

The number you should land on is 24.3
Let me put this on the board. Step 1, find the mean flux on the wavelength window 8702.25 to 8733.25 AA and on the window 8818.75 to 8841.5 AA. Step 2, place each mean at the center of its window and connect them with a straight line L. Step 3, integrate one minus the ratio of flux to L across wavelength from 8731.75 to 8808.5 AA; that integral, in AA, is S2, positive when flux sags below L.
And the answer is 1.7 AA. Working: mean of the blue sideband 24.5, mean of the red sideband 25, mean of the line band 24.2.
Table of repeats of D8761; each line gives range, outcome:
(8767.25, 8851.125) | 24.7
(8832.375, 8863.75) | 24.8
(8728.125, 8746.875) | 24.1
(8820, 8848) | 25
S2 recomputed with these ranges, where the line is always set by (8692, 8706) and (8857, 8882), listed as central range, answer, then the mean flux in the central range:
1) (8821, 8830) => -0.41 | 25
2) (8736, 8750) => -0.29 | 24.5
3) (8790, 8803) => -0.48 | 24.8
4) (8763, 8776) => 0.04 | 23.9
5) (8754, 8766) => 0.42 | 23.2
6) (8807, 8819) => -0.40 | 24.7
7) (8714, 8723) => -0.03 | 24.2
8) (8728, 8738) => 0.17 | 23.7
